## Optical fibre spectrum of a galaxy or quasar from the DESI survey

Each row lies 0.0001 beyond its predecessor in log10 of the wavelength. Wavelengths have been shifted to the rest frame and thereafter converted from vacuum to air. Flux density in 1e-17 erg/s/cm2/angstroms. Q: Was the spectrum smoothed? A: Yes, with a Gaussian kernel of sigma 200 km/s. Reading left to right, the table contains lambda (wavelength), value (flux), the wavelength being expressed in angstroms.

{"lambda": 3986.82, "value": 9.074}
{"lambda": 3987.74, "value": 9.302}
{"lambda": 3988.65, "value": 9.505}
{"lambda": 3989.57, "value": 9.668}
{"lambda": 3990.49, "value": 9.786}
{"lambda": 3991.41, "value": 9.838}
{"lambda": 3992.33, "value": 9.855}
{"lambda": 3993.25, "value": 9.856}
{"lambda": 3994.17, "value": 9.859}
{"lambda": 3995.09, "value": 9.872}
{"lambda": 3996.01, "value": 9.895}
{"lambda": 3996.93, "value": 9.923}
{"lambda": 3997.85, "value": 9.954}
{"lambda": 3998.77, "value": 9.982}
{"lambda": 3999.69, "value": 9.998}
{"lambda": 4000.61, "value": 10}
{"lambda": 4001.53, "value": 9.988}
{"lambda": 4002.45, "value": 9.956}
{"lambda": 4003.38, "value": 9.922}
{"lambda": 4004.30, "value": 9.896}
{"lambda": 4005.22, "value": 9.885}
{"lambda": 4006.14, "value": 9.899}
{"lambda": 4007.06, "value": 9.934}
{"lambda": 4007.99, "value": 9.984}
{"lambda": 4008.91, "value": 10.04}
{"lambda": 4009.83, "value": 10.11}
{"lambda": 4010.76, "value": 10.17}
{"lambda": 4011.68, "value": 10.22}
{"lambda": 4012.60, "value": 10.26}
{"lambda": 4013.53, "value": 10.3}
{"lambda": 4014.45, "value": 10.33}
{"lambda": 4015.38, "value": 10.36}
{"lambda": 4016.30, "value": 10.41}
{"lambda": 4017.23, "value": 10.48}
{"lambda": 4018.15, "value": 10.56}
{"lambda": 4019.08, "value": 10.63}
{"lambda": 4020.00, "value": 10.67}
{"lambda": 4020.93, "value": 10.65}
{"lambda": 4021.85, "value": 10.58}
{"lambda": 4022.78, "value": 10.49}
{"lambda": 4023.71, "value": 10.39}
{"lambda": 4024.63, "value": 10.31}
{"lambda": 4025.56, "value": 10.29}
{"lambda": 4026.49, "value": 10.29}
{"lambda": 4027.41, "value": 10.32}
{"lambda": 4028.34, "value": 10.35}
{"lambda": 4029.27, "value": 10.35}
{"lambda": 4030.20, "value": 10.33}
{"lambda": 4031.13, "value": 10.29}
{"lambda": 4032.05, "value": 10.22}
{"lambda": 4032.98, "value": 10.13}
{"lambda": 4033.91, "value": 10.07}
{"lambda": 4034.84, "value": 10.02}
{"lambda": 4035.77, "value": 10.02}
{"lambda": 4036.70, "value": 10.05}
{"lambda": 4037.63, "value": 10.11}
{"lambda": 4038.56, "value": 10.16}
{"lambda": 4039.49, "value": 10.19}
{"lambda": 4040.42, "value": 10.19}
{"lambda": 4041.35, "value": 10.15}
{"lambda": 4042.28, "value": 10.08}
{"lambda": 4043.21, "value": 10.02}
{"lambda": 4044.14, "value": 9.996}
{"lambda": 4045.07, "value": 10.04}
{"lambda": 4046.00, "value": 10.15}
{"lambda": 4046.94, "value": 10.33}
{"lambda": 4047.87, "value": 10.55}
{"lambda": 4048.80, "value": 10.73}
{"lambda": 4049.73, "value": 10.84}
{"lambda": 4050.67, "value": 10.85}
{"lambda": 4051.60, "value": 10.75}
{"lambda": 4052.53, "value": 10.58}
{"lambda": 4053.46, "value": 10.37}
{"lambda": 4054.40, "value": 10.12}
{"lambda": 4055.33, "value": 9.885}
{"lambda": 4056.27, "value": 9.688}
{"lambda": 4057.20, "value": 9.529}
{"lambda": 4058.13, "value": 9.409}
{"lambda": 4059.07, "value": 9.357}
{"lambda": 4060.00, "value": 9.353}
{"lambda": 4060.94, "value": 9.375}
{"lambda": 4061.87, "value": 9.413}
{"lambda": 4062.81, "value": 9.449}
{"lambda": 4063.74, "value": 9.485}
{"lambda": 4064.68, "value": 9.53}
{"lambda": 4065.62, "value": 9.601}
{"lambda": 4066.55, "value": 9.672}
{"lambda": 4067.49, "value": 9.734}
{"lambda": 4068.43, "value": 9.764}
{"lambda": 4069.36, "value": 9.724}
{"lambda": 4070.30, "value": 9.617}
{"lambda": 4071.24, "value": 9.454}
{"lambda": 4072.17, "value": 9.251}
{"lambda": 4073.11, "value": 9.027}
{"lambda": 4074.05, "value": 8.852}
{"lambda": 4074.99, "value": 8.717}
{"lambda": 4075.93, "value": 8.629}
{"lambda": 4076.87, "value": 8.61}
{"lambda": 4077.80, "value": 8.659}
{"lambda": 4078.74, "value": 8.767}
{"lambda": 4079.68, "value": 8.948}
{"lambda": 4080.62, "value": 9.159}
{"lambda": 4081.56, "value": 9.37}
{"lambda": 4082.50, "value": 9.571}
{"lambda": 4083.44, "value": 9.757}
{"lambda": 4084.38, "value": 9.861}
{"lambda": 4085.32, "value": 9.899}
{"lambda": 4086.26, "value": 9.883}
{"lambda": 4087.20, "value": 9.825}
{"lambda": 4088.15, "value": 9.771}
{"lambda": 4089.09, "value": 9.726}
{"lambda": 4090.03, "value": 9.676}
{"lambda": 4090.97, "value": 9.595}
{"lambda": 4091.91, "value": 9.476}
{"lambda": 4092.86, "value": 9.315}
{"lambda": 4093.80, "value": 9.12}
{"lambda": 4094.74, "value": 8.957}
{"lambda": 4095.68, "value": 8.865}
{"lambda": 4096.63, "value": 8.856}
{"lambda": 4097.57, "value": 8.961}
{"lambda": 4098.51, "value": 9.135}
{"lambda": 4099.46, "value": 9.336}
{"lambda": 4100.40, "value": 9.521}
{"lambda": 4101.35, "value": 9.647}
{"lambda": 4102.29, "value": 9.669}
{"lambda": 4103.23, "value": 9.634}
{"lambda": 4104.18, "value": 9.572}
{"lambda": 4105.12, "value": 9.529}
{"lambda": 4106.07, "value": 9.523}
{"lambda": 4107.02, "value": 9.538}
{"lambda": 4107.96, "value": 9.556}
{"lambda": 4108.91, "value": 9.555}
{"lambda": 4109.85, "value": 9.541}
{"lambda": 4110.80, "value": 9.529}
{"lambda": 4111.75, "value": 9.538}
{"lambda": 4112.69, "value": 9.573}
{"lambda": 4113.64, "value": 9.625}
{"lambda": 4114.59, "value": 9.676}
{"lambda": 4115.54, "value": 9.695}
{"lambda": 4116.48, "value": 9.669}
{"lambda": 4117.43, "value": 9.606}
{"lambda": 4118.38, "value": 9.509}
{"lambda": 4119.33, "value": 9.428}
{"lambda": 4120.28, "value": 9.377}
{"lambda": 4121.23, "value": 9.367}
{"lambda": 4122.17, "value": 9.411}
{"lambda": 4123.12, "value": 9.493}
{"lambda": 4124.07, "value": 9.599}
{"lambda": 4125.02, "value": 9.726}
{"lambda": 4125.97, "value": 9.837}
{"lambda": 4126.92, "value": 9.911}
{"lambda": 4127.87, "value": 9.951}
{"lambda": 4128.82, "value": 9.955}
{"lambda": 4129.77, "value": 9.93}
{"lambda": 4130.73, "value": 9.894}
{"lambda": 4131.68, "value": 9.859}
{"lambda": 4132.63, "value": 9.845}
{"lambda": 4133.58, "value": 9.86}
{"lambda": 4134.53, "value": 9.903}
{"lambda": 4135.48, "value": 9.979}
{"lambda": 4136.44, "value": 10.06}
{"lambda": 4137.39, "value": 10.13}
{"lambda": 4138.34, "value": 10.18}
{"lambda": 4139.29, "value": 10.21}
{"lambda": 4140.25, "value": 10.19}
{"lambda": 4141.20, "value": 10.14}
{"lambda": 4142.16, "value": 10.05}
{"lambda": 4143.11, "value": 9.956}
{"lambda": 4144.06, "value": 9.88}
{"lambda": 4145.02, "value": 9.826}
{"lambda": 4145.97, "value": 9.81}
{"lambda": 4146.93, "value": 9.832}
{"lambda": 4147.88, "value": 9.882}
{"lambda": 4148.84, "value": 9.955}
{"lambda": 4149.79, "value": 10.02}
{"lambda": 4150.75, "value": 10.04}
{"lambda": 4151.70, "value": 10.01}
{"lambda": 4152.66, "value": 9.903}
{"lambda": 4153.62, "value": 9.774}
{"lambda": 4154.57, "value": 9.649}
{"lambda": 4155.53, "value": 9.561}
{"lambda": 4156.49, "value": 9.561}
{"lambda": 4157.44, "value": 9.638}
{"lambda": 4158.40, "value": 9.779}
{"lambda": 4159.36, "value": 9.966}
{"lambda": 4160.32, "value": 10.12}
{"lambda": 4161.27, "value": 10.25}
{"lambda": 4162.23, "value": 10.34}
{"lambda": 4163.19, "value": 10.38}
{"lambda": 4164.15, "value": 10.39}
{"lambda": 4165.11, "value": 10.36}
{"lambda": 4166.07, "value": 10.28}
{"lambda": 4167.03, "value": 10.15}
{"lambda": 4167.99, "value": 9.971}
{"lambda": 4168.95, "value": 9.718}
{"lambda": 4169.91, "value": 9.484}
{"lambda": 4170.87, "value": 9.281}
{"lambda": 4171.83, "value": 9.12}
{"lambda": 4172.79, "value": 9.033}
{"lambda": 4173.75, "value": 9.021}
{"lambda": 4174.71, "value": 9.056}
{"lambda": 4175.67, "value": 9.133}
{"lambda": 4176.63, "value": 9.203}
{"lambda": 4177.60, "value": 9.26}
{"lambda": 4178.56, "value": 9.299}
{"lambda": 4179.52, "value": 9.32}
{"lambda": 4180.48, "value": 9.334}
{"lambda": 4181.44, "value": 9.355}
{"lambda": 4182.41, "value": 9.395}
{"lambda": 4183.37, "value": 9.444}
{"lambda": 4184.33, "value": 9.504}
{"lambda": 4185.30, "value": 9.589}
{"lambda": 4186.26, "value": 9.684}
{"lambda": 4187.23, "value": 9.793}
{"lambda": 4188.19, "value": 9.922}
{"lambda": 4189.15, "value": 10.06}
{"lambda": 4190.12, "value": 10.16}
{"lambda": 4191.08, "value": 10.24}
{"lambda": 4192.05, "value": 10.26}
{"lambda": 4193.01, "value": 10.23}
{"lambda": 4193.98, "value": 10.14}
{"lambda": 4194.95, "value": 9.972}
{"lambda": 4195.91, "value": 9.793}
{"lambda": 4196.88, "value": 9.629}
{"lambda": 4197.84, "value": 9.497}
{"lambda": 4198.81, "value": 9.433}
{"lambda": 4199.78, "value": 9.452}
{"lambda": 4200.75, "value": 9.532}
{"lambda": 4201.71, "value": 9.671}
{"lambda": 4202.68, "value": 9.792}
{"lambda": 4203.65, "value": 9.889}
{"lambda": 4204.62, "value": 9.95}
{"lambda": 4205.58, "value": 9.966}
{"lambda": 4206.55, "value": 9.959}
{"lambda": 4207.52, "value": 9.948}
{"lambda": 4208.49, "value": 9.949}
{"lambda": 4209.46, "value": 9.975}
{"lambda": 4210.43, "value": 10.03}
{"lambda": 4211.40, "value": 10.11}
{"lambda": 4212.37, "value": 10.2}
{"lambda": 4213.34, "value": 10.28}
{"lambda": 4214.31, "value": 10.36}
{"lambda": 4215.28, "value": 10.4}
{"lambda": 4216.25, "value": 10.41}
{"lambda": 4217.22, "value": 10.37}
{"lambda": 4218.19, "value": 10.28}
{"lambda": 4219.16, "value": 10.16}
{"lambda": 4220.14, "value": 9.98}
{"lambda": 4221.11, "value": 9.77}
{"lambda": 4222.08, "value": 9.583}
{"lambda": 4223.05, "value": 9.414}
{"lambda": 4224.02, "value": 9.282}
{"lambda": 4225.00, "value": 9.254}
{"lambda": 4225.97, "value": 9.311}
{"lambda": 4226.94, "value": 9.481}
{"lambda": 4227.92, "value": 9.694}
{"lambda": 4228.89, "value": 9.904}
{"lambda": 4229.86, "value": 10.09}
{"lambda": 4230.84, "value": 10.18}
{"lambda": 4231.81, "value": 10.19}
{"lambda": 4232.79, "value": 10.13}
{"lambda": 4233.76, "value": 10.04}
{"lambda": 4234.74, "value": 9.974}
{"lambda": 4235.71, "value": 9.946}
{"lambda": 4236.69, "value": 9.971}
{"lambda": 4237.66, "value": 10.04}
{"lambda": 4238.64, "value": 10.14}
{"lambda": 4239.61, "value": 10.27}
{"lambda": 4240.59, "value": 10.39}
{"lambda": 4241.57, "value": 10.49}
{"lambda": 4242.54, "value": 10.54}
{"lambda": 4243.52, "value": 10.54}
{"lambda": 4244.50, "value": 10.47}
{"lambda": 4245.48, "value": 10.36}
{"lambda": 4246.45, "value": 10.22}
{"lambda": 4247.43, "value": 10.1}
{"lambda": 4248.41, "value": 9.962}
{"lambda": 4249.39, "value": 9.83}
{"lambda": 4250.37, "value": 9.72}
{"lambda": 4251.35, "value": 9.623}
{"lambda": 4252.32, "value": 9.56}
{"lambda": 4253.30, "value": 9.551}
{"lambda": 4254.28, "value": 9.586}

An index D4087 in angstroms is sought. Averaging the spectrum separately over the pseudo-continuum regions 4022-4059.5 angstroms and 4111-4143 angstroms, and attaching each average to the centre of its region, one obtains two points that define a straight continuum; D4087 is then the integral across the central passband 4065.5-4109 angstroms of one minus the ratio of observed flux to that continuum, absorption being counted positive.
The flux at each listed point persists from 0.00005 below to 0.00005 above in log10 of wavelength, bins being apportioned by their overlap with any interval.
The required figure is 2.6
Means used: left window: 10.2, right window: 9.79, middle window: 9.38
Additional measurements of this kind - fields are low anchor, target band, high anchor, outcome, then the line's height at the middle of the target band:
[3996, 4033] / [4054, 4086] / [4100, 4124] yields 1.5 angstroms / 9.84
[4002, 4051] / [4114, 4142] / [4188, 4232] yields 0.7 angstroms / 10.1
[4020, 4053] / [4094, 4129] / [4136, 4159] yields 1.9 angstroms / 10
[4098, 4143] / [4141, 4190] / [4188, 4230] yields 0.4 angstroms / 9.81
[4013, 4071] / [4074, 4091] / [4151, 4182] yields 1.1 angstroms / 9.98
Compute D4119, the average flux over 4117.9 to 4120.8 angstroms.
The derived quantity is 9.42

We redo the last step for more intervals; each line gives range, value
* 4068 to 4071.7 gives 9.64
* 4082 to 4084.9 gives 9.73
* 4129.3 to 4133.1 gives 9.87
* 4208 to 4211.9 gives 10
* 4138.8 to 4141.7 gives 10.2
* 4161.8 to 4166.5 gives 10.3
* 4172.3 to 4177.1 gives 9.1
